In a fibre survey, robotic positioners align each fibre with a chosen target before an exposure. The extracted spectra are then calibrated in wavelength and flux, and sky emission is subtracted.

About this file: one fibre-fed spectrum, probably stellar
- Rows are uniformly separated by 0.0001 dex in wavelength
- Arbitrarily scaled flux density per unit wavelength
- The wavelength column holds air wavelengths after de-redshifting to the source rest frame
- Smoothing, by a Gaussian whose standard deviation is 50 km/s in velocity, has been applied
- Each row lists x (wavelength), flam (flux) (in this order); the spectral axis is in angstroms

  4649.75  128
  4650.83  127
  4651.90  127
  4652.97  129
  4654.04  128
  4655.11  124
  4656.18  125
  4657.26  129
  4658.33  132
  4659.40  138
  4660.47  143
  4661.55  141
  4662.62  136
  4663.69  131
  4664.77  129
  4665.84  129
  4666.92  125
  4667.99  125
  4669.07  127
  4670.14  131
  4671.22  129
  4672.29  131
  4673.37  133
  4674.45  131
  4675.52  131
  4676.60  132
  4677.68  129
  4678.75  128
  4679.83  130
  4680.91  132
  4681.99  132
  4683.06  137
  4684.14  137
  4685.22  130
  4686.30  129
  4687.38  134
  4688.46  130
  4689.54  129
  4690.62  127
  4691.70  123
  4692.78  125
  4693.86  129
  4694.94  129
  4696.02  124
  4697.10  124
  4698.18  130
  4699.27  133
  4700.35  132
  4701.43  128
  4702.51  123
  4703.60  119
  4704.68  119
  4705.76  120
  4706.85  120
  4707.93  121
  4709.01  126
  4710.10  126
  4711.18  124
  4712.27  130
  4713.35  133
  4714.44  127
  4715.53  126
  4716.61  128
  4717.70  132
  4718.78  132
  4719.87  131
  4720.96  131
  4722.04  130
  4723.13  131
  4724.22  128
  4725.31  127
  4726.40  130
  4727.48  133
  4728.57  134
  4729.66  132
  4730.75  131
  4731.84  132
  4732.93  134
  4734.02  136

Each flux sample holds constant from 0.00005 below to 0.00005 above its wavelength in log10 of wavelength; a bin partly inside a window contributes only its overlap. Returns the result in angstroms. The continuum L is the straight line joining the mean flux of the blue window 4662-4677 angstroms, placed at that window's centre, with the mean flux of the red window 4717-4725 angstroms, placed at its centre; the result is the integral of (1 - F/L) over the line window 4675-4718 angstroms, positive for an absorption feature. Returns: 0.8 angstroms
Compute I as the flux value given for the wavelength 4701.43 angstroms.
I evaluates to 128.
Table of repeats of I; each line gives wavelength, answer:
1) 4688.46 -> 130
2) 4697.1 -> 124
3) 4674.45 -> 131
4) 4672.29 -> 131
